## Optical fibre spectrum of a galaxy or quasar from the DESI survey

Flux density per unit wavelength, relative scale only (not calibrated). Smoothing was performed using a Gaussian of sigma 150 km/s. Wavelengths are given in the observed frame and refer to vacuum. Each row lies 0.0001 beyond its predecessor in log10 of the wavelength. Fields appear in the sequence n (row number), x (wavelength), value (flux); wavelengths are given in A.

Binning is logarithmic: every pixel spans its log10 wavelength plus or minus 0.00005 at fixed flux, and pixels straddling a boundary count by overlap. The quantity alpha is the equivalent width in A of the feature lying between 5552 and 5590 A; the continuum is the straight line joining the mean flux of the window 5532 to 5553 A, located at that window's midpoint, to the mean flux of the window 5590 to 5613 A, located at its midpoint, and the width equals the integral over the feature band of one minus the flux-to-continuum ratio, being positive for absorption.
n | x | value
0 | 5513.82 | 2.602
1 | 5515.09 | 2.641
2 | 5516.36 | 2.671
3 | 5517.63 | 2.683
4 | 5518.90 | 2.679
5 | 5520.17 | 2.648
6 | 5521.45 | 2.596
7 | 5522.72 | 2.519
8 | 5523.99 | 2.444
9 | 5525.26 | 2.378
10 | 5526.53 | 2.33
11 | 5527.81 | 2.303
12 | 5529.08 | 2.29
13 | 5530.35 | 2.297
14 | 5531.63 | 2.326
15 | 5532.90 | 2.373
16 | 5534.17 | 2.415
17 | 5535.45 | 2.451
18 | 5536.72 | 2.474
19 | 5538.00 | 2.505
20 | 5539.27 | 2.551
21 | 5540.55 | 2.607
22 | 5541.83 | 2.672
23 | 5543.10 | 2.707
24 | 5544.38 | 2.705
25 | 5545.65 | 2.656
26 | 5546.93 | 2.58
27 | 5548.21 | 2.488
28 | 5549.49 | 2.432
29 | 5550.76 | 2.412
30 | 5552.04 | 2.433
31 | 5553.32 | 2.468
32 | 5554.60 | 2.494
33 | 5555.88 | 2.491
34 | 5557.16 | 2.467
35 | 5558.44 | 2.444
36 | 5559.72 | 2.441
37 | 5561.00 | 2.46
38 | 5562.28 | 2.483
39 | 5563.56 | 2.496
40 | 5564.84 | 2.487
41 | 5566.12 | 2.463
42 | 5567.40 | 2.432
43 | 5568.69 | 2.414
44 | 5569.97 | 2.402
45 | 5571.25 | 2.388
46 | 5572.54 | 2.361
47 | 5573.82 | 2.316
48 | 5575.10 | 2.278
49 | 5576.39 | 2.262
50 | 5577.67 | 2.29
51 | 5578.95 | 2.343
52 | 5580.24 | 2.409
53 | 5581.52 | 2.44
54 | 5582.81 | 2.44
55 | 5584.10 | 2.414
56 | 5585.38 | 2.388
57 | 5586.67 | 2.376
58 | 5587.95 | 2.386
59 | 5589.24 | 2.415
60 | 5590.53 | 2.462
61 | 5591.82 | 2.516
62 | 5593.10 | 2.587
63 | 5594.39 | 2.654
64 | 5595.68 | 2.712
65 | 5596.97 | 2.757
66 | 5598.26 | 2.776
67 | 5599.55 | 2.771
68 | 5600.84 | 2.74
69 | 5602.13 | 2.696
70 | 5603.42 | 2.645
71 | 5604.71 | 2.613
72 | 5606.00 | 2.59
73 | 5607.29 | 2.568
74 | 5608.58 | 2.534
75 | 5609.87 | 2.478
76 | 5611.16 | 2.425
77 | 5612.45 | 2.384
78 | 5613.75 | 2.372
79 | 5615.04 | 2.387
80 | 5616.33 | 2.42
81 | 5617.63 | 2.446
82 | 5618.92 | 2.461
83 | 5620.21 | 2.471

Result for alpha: 2.3 A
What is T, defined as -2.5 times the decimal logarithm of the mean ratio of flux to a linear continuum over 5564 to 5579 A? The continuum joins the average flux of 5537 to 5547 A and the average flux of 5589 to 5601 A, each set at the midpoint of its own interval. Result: 0.11 mag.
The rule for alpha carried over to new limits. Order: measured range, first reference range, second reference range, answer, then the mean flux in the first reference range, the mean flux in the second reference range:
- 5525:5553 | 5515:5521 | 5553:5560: 0.9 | 2.66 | 2.47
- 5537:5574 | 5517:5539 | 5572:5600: -0.5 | 2.46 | 2.47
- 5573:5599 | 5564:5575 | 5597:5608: 0.8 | 2.4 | 2.68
